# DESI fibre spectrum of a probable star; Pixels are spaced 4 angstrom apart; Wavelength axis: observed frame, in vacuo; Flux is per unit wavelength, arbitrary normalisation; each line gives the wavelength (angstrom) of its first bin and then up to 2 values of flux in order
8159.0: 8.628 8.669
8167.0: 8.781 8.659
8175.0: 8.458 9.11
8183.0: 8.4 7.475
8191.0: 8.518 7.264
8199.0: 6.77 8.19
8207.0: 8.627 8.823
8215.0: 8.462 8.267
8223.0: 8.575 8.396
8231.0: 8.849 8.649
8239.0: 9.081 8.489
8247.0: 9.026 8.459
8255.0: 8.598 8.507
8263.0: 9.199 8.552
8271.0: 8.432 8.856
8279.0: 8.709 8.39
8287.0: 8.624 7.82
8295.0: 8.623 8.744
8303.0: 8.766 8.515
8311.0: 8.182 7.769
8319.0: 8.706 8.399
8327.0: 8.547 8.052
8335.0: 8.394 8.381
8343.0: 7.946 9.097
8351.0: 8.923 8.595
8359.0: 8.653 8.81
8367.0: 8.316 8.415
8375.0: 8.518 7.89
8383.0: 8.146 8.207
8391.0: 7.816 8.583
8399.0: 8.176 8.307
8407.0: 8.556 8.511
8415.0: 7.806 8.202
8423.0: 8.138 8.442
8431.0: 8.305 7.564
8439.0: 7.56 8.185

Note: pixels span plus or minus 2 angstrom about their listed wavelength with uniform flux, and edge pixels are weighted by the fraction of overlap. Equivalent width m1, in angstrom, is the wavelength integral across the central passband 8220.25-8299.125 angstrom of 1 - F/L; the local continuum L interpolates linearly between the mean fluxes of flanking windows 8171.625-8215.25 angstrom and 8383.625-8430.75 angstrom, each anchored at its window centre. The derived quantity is -4.0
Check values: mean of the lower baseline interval 8.19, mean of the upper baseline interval 8.25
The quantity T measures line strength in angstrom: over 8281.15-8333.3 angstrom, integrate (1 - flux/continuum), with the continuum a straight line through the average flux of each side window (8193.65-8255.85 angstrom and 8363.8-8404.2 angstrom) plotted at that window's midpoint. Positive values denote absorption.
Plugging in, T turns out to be -0.4 angstrom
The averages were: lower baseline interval 8.42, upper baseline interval 8.25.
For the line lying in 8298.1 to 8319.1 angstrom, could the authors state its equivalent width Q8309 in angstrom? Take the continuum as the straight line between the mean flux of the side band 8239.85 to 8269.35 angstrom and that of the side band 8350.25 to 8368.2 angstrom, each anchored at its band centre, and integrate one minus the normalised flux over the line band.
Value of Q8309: 0.7 angstrom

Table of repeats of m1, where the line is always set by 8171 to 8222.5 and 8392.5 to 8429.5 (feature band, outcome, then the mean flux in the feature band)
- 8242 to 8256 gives -0.7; 8.66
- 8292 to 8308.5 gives -0.7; 8.62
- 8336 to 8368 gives -1.2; 8.59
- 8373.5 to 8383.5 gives 0.1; 8.17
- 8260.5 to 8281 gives -1.2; 8.74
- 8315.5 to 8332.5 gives -0.2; 8.38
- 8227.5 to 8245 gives -1.1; 8.74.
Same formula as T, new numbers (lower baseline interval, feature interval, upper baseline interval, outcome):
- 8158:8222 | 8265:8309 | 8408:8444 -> -1.7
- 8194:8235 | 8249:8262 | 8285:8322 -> -0.4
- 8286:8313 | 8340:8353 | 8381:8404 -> -0.5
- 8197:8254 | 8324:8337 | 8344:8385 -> 0.3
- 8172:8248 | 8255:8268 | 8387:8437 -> -0.6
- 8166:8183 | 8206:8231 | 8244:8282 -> 0.4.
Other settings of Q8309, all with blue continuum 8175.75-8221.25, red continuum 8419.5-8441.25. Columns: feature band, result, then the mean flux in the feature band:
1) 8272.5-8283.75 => -0.75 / 8.67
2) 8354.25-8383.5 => -1.32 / 8.42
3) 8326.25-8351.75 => -1.16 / 8.45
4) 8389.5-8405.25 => -0.39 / 8.24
